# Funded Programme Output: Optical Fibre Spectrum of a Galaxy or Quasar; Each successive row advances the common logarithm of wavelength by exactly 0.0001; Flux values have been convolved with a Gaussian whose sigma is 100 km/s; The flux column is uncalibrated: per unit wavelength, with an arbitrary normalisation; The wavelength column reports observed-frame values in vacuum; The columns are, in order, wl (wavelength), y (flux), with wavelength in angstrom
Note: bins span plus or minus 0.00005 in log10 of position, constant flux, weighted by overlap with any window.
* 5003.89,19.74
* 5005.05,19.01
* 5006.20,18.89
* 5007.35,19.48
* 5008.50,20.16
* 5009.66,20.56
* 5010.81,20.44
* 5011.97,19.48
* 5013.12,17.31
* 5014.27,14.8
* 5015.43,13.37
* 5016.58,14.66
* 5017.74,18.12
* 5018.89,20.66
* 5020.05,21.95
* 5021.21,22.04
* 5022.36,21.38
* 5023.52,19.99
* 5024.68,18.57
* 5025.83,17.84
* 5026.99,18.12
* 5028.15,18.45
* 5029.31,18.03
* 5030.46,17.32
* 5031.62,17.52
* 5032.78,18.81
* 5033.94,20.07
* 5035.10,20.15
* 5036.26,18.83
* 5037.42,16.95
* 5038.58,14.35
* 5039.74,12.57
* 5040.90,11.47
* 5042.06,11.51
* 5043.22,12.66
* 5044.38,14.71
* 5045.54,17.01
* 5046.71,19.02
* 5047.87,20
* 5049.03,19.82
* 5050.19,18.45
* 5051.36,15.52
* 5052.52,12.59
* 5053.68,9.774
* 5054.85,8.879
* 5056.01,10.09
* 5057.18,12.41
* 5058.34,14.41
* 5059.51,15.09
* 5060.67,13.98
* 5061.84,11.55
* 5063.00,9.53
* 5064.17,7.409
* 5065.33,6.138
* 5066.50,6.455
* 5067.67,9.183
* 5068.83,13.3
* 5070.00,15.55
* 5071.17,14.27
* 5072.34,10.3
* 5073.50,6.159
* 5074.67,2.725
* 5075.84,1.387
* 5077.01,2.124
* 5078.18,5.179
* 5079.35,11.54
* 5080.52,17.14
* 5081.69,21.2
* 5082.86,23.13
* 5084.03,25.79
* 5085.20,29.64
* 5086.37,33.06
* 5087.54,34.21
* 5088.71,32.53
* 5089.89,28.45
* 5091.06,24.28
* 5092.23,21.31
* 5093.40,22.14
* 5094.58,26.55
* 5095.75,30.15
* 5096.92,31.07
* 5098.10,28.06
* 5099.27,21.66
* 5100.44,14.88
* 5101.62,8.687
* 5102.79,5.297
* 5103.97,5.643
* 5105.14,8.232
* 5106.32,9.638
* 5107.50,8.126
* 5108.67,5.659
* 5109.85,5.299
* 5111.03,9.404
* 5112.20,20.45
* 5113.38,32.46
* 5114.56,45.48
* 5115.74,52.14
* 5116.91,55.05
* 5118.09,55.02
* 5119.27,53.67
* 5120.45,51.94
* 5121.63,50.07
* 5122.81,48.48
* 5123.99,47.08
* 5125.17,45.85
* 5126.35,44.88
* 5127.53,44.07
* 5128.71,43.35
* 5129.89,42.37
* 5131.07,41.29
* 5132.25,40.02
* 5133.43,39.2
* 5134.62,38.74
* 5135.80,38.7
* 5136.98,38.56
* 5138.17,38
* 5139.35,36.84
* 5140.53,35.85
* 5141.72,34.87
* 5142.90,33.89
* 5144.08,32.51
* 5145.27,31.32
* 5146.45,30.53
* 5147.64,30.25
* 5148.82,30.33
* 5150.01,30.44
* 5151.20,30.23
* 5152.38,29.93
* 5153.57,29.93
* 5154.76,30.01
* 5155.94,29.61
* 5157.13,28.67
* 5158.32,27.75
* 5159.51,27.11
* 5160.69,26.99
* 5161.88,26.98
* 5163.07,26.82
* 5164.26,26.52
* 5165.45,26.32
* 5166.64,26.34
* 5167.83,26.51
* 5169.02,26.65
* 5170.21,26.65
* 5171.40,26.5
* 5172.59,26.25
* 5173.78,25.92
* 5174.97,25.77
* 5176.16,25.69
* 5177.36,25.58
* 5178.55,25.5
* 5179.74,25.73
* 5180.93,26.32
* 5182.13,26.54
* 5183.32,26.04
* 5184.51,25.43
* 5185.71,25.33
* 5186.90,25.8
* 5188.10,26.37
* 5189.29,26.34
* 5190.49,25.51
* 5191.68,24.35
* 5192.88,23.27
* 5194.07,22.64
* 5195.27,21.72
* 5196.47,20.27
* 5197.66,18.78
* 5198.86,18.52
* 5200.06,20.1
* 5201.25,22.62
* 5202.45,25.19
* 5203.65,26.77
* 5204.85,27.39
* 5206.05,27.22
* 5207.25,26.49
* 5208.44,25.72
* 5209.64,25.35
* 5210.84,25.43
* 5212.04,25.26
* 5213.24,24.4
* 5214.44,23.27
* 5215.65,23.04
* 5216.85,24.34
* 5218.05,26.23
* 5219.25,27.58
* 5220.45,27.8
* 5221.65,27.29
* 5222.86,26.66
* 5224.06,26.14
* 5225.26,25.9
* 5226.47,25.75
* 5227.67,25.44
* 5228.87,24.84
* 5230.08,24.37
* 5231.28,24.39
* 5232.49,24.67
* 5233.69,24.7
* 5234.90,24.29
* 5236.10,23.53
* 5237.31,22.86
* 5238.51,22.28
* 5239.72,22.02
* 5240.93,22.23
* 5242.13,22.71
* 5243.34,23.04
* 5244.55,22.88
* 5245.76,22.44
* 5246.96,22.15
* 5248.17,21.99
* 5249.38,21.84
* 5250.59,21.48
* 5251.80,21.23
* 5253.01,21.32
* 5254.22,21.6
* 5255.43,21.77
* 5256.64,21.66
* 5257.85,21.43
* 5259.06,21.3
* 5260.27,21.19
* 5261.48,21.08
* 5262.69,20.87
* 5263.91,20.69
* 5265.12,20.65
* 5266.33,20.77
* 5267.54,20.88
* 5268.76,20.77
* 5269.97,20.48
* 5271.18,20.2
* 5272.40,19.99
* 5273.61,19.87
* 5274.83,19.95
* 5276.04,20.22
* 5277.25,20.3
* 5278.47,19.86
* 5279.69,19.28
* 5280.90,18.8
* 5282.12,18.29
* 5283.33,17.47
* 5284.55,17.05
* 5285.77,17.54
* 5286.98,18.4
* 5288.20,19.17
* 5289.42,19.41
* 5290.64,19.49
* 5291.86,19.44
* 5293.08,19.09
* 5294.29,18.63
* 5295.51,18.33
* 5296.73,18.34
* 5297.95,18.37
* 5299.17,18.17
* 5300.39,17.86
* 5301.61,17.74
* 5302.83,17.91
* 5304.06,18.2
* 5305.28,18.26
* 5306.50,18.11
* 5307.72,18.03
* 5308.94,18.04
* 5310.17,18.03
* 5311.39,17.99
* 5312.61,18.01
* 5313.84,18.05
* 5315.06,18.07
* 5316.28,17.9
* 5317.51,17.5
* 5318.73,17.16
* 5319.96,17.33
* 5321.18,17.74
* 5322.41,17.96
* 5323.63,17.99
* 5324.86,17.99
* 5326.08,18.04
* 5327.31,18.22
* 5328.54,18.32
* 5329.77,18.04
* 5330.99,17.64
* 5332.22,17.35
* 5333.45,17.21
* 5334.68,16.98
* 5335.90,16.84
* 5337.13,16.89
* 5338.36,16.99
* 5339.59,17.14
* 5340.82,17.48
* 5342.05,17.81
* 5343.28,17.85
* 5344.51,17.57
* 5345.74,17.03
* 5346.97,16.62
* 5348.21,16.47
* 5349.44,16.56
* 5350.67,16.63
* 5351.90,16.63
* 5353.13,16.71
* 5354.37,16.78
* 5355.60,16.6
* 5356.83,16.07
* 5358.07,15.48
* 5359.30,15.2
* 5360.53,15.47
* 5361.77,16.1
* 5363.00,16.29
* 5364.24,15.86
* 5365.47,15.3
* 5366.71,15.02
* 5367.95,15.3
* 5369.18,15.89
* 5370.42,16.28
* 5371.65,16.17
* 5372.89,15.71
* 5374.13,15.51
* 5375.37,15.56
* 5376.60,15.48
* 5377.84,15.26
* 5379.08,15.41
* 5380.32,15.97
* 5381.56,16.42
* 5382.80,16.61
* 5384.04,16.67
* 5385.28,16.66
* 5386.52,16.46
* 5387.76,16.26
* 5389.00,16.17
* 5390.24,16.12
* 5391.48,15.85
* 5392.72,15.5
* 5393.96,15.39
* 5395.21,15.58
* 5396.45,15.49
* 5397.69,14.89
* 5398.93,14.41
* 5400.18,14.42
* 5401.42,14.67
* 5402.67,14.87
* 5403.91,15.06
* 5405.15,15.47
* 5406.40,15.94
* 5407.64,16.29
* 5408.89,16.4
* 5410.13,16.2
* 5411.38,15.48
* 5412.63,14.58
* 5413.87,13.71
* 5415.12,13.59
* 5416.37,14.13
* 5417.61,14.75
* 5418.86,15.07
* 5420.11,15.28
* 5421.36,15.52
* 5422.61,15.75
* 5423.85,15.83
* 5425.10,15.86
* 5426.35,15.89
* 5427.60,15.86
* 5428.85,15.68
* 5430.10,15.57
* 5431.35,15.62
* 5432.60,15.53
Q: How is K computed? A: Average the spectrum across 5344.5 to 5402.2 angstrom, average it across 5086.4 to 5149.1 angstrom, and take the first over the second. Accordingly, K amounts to 0.50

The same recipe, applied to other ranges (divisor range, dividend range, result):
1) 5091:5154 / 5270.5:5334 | 0.58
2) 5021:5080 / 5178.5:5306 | 1.63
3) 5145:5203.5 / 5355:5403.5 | 0.60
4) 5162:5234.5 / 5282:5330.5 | 0.72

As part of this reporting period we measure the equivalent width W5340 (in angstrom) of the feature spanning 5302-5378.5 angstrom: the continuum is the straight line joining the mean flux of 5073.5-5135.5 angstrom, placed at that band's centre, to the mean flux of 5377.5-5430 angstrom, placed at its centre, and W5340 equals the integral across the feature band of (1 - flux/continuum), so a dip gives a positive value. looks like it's 4.7 angstrom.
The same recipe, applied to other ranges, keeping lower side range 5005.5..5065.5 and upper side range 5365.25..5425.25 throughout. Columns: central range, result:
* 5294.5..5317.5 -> -3.5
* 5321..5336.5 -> -2.0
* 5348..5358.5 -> -0.6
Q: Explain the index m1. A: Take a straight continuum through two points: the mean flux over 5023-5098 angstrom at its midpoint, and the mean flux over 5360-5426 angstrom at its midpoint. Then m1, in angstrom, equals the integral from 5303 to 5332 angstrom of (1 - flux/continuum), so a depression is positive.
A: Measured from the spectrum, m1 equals -3.9 angstrom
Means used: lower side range 16.6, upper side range 15.5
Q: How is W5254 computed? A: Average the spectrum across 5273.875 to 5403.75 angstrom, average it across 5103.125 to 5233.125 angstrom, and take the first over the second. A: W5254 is 0.59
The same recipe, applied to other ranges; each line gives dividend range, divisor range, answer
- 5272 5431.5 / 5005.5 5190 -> 0.71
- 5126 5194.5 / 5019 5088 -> 1.97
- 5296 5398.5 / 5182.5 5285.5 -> 0.74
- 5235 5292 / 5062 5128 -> 0.90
